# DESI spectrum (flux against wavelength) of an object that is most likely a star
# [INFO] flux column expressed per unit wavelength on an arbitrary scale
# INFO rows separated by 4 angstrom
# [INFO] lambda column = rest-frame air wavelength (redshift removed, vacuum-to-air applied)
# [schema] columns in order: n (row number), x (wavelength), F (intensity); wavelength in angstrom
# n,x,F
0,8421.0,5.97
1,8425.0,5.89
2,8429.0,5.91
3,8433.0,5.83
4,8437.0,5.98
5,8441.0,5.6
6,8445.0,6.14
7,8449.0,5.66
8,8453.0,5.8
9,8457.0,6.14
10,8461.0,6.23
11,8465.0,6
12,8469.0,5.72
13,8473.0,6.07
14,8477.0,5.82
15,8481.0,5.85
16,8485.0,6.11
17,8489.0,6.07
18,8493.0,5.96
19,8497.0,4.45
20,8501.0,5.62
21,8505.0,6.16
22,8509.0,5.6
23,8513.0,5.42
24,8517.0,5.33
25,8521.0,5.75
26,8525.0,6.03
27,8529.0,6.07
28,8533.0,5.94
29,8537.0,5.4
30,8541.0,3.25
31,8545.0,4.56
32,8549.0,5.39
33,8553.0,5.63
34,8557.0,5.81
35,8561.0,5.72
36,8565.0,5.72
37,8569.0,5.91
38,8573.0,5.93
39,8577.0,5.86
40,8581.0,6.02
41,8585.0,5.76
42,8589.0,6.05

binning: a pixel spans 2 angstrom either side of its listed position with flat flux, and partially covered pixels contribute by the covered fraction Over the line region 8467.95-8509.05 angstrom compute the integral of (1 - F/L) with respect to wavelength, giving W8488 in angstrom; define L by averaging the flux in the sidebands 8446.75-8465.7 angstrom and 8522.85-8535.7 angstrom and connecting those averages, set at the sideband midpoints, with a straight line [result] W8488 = 1.3 angstrom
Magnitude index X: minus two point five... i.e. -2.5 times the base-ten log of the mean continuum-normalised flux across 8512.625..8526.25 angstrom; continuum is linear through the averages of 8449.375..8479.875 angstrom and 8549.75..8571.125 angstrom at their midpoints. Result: 0.04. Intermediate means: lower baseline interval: 5.95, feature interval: 5.64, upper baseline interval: 5.74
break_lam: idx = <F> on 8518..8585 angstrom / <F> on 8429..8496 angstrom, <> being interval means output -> 0.94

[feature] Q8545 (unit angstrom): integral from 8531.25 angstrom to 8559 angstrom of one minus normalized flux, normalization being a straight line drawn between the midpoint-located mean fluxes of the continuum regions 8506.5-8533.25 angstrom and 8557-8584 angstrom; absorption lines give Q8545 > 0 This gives 3.2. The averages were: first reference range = 5.73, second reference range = 5.85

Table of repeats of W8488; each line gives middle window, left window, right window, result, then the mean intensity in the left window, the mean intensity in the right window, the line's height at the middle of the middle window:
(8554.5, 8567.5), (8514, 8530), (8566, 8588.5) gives 0.23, 5.75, 5.9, 5.86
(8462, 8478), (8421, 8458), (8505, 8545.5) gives -0.61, 5.88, 5.4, 5.71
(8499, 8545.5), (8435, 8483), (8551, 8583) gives 3.24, 5.92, 5.82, 5.86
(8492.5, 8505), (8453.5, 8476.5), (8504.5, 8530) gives 0.91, 6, 5.73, 5.83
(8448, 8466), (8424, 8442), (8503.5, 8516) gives -0.57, 5.85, 5.68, 5.8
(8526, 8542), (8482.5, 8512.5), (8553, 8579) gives 1.16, 5.7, 5.81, 5.76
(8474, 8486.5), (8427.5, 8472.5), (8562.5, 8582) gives -0.05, 5.92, 5.88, 5.91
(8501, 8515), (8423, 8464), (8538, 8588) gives -0.08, 5.92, 5.47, 5.68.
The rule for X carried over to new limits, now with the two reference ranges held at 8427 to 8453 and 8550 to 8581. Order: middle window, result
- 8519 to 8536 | -0.02 mag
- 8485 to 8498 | 0.03 mag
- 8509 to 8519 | 0.08 mag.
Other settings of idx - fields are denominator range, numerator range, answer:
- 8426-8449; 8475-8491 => 1.02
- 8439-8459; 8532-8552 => 0.83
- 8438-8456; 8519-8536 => 1.01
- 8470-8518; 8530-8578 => 0.95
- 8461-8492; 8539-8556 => 0.80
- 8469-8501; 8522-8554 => 0.92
